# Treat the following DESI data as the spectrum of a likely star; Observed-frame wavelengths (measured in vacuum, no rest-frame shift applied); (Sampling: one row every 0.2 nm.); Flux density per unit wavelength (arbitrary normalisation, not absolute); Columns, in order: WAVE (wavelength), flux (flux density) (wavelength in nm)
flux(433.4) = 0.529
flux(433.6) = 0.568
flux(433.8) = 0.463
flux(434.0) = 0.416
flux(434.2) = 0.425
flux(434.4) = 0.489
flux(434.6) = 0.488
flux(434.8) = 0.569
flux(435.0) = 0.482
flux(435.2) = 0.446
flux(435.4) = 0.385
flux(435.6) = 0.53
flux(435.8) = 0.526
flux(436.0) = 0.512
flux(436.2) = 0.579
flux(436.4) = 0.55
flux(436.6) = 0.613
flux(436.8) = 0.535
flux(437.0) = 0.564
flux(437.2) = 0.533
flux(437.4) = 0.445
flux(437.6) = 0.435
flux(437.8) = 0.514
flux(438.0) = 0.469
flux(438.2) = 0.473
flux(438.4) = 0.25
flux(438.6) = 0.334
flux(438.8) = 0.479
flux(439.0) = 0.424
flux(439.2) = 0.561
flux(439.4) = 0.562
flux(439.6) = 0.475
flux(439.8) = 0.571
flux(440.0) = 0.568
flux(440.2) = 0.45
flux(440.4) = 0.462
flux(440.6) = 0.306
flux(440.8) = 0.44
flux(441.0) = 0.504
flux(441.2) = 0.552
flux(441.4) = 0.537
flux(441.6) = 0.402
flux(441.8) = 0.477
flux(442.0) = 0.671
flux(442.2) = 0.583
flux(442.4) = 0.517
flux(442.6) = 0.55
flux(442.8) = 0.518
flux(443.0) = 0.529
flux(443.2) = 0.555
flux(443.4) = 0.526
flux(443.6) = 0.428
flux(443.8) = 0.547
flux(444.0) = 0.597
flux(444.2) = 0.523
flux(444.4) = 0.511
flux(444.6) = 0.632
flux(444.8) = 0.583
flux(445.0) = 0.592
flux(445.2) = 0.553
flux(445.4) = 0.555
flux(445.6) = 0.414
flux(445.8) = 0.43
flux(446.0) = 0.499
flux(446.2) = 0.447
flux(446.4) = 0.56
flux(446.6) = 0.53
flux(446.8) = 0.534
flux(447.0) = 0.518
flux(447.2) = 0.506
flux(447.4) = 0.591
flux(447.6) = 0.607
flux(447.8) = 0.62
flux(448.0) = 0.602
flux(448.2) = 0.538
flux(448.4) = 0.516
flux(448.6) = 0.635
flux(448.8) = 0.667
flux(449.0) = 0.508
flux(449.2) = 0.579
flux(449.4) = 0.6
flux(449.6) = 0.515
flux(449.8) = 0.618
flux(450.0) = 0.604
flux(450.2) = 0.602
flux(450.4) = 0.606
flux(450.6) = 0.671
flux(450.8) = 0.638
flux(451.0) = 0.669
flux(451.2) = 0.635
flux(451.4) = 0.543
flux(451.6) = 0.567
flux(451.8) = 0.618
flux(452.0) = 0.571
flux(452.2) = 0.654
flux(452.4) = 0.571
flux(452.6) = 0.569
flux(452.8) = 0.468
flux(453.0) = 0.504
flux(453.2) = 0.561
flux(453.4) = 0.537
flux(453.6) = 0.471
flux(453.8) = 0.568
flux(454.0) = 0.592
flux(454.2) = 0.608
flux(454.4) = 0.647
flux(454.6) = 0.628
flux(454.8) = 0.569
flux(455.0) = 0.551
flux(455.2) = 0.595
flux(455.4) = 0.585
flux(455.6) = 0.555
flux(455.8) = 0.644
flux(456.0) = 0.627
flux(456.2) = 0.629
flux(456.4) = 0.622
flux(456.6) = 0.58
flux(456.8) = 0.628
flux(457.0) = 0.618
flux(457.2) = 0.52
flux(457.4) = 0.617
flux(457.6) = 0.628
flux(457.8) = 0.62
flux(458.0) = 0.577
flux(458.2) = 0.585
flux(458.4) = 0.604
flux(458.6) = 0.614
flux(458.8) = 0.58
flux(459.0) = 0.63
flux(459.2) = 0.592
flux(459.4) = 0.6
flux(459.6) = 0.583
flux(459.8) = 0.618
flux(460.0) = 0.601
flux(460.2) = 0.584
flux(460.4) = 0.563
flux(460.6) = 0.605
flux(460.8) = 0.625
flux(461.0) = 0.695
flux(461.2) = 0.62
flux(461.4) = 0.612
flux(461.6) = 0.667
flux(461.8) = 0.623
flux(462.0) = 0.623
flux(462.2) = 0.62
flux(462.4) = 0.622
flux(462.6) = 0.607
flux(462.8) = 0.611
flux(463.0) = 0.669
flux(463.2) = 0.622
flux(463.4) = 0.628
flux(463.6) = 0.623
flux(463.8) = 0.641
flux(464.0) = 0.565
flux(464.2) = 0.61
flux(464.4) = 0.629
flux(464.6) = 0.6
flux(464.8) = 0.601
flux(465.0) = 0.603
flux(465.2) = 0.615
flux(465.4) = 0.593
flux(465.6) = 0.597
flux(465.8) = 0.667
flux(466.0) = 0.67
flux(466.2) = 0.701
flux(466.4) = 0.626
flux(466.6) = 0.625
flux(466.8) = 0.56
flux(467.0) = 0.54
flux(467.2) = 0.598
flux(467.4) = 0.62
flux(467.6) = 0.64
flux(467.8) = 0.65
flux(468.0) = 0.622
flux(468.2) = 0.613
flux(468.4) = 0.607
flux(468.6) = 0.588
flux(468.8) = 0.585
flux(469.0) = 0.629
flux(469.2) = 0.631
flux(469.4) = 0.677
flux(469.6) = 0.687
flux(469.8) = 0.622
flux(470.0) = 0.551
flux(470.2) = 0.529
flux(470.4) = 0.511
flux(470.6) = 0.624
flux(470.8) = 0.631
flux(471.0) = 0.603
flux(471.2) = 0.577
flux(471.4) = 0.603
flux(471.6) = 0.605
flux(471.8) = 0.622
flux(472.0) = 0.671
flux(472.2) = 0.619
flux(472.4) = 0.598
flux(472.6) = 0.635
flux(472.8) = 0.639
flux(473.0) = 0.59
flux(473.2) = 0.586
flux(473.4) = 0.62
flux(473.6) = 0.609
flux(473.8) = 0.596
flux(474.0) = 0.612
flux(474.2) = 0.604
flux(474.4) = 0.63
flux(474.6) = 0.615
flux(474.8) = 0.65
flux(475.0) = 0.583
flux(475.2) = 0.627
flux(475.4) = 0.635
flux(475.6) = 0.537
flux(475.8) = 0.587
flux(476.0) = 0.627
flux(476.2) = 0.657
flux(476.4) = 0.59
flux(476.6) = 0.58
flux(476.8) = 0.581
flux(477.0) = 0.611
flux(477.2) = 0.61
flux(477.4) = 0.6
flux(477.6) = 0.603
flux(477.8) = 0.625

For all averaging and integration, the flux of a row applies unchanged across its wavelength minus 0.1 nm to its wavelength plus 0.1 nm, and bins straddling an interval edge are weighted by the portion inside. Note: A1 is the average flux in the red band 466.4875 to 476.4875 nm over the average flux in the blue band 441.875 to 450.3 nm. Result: 1.10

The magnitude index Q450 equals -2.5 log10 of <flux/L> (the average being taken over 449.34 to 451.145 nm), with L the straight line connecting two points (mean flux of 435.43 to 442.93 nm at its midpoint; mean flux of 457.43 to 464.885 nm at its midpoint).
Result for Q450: -0.11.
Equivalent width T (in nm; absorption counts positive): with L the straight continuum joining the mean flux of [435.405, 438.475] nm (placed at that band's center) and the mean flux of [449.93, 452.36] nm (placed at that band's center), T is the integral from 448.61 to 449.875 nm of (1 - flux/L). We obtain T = 0.03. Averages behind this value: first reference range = 0.5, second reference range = 0.614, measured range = 0.584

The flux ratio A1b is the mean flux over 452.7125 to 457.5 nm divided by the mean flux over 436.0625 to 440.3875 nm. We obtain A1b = 1.2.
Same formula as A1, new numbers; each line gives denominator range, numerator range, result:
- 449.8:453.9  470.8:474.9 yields 1.06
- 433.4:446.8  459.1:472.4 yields 1.22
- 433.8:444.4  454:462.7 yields 1.22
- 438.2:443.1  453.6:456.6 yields 1.22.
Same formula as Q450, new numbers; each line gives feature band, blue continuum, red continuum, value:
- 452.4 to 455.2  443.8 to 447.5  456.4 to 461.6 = 0.03 mag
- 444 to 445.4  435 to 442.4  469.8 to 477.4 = -0.11 mag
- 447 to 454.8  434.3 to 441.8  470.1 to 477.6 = -0.11 mag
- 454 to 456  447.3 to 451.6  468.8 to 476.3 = 0.00 mag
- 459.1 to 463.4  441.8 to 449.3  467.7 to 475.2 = -0.06 mag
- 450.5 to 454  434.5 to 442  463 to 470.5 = -0.05 mag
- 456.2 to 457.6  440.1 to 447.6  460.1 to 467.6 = -0.03 mag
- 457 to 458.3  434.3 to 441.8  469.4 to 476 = -0.07 mag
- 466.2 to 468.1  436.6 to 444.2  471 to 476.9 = -0.05 mag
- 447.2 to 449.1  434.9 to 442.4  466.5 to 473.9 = -0.11 mag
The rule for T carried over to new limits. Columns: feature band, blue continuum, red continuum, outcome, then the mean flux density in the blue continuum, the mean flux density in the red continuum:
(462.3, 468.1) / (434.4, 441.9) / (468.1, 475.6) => -0.33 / 0.487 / 0.61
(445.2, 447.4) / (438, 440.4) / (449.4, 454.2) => 0.11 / 0.468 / 0.581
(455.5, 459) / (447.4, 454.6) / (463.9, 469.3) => -0.04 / 0.586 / 0.614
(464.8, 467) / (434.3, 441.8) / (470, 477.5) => -0.16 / 0.487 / 0.605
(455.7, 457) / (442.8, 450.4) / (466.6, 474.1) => -0.11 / 0.551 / 0.608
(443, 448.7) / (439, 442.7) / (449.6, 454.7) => 0.02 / 0.508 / 0.587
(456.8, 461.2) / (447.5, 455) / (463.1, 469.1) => -0.02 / 0.585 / 0.616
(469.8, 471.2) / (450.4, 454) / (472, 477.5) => 0.06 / 0.579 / 0.61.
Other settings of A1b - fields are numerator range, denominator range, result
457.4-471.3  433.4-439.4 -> 1.26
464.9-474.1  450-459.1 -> 1.03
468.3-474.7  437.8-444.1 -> 1.23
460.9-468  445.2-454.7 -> 1.10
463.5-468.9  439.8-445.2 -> 1.17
